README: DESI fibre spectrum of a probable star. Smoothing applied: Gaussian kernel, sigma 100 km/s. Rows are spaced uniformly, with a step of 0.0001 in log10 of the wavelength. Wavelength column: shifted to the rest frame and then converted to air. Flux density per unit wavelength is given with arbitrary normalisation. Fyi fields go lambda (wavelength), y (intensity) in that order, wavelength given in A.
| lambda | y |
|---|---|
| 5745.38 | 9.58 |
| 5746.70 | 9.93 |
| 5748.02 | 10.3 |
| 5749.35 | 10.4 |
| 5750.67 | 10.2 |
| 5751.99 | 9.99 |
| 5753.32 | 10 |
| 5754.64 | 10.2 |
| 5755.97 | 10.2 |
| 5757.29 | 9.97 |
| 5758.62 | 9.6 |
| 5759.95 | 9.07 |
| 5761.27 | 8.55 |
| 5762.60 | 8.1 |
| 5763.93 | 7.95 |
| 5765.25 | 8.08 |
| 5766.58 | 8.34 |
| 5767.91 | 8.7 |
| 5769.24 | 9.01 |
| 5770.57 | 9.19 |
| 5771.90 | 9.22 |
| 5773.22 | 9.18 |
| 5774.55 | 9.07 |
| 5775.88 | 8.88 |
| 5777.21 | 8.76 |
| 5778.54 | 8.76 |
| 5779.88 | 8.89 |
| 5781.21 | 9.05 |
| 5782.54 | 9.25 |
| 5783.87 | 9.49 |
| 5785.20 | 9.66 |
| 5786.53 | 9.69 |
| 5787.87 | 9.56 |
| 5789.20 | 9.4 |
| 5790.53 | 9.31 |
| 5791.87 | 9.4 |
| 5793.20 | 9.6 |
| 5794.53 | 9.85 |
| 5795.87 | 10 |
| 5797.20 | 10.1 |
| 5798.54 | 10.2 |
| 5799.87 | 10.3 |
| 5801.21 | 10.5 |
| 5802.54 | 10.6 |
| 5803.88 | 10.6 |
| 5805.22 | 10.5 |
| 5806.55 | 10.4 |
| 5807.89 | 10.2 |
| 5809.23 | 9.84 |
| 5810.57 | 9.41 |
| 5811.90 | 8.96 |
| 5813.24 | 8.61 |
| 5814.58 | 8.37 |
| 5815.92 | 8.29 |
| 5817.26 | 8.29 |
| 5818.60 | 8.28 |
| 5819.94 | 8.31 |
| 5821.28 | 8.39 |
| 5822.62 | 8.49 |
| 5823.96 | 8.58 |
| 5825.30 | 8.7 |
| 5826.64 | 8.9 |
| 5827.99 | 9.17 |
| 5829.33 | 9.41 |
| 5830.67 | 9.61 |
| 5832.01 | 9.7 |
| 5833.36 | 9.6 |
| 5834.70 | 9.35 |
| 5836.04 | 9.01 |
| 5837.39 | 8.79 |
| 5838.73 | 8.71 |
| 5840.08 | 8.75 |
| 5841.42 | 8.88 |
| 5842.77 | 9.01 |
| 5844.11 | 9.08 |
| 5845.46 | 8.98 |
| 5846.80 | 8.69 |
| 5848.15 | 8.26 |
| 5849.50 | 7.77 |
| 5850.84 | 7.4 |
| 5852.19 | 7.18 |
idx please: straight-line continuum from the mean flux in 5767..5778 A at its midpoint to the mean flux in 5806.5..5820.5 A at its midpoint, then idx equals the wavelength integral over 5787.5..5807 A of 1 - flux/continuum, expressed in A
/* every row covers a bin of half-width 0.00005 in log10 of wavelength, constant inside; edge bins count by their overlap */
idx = -2.3 A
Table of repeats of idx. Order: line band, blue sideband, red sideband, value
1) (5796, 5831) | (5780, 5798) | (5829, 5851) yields -0.4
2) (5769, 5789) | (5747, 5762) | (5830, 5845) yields 0.9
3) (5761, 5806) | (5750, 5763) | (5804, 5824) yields -0.1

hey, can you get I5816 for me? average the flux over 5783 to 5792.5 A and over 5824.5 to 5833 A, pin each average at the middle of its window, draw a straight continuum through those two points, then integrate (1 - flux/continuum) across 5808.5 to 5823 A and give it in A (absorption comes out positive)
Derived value 1.0 A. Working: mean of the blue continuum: 9.49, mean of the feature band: 8.67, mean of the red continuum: 9.25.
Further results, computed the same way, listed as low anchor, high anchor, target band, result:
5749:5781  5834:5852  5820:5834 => -0.5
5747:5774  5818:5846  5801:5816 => -1.1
